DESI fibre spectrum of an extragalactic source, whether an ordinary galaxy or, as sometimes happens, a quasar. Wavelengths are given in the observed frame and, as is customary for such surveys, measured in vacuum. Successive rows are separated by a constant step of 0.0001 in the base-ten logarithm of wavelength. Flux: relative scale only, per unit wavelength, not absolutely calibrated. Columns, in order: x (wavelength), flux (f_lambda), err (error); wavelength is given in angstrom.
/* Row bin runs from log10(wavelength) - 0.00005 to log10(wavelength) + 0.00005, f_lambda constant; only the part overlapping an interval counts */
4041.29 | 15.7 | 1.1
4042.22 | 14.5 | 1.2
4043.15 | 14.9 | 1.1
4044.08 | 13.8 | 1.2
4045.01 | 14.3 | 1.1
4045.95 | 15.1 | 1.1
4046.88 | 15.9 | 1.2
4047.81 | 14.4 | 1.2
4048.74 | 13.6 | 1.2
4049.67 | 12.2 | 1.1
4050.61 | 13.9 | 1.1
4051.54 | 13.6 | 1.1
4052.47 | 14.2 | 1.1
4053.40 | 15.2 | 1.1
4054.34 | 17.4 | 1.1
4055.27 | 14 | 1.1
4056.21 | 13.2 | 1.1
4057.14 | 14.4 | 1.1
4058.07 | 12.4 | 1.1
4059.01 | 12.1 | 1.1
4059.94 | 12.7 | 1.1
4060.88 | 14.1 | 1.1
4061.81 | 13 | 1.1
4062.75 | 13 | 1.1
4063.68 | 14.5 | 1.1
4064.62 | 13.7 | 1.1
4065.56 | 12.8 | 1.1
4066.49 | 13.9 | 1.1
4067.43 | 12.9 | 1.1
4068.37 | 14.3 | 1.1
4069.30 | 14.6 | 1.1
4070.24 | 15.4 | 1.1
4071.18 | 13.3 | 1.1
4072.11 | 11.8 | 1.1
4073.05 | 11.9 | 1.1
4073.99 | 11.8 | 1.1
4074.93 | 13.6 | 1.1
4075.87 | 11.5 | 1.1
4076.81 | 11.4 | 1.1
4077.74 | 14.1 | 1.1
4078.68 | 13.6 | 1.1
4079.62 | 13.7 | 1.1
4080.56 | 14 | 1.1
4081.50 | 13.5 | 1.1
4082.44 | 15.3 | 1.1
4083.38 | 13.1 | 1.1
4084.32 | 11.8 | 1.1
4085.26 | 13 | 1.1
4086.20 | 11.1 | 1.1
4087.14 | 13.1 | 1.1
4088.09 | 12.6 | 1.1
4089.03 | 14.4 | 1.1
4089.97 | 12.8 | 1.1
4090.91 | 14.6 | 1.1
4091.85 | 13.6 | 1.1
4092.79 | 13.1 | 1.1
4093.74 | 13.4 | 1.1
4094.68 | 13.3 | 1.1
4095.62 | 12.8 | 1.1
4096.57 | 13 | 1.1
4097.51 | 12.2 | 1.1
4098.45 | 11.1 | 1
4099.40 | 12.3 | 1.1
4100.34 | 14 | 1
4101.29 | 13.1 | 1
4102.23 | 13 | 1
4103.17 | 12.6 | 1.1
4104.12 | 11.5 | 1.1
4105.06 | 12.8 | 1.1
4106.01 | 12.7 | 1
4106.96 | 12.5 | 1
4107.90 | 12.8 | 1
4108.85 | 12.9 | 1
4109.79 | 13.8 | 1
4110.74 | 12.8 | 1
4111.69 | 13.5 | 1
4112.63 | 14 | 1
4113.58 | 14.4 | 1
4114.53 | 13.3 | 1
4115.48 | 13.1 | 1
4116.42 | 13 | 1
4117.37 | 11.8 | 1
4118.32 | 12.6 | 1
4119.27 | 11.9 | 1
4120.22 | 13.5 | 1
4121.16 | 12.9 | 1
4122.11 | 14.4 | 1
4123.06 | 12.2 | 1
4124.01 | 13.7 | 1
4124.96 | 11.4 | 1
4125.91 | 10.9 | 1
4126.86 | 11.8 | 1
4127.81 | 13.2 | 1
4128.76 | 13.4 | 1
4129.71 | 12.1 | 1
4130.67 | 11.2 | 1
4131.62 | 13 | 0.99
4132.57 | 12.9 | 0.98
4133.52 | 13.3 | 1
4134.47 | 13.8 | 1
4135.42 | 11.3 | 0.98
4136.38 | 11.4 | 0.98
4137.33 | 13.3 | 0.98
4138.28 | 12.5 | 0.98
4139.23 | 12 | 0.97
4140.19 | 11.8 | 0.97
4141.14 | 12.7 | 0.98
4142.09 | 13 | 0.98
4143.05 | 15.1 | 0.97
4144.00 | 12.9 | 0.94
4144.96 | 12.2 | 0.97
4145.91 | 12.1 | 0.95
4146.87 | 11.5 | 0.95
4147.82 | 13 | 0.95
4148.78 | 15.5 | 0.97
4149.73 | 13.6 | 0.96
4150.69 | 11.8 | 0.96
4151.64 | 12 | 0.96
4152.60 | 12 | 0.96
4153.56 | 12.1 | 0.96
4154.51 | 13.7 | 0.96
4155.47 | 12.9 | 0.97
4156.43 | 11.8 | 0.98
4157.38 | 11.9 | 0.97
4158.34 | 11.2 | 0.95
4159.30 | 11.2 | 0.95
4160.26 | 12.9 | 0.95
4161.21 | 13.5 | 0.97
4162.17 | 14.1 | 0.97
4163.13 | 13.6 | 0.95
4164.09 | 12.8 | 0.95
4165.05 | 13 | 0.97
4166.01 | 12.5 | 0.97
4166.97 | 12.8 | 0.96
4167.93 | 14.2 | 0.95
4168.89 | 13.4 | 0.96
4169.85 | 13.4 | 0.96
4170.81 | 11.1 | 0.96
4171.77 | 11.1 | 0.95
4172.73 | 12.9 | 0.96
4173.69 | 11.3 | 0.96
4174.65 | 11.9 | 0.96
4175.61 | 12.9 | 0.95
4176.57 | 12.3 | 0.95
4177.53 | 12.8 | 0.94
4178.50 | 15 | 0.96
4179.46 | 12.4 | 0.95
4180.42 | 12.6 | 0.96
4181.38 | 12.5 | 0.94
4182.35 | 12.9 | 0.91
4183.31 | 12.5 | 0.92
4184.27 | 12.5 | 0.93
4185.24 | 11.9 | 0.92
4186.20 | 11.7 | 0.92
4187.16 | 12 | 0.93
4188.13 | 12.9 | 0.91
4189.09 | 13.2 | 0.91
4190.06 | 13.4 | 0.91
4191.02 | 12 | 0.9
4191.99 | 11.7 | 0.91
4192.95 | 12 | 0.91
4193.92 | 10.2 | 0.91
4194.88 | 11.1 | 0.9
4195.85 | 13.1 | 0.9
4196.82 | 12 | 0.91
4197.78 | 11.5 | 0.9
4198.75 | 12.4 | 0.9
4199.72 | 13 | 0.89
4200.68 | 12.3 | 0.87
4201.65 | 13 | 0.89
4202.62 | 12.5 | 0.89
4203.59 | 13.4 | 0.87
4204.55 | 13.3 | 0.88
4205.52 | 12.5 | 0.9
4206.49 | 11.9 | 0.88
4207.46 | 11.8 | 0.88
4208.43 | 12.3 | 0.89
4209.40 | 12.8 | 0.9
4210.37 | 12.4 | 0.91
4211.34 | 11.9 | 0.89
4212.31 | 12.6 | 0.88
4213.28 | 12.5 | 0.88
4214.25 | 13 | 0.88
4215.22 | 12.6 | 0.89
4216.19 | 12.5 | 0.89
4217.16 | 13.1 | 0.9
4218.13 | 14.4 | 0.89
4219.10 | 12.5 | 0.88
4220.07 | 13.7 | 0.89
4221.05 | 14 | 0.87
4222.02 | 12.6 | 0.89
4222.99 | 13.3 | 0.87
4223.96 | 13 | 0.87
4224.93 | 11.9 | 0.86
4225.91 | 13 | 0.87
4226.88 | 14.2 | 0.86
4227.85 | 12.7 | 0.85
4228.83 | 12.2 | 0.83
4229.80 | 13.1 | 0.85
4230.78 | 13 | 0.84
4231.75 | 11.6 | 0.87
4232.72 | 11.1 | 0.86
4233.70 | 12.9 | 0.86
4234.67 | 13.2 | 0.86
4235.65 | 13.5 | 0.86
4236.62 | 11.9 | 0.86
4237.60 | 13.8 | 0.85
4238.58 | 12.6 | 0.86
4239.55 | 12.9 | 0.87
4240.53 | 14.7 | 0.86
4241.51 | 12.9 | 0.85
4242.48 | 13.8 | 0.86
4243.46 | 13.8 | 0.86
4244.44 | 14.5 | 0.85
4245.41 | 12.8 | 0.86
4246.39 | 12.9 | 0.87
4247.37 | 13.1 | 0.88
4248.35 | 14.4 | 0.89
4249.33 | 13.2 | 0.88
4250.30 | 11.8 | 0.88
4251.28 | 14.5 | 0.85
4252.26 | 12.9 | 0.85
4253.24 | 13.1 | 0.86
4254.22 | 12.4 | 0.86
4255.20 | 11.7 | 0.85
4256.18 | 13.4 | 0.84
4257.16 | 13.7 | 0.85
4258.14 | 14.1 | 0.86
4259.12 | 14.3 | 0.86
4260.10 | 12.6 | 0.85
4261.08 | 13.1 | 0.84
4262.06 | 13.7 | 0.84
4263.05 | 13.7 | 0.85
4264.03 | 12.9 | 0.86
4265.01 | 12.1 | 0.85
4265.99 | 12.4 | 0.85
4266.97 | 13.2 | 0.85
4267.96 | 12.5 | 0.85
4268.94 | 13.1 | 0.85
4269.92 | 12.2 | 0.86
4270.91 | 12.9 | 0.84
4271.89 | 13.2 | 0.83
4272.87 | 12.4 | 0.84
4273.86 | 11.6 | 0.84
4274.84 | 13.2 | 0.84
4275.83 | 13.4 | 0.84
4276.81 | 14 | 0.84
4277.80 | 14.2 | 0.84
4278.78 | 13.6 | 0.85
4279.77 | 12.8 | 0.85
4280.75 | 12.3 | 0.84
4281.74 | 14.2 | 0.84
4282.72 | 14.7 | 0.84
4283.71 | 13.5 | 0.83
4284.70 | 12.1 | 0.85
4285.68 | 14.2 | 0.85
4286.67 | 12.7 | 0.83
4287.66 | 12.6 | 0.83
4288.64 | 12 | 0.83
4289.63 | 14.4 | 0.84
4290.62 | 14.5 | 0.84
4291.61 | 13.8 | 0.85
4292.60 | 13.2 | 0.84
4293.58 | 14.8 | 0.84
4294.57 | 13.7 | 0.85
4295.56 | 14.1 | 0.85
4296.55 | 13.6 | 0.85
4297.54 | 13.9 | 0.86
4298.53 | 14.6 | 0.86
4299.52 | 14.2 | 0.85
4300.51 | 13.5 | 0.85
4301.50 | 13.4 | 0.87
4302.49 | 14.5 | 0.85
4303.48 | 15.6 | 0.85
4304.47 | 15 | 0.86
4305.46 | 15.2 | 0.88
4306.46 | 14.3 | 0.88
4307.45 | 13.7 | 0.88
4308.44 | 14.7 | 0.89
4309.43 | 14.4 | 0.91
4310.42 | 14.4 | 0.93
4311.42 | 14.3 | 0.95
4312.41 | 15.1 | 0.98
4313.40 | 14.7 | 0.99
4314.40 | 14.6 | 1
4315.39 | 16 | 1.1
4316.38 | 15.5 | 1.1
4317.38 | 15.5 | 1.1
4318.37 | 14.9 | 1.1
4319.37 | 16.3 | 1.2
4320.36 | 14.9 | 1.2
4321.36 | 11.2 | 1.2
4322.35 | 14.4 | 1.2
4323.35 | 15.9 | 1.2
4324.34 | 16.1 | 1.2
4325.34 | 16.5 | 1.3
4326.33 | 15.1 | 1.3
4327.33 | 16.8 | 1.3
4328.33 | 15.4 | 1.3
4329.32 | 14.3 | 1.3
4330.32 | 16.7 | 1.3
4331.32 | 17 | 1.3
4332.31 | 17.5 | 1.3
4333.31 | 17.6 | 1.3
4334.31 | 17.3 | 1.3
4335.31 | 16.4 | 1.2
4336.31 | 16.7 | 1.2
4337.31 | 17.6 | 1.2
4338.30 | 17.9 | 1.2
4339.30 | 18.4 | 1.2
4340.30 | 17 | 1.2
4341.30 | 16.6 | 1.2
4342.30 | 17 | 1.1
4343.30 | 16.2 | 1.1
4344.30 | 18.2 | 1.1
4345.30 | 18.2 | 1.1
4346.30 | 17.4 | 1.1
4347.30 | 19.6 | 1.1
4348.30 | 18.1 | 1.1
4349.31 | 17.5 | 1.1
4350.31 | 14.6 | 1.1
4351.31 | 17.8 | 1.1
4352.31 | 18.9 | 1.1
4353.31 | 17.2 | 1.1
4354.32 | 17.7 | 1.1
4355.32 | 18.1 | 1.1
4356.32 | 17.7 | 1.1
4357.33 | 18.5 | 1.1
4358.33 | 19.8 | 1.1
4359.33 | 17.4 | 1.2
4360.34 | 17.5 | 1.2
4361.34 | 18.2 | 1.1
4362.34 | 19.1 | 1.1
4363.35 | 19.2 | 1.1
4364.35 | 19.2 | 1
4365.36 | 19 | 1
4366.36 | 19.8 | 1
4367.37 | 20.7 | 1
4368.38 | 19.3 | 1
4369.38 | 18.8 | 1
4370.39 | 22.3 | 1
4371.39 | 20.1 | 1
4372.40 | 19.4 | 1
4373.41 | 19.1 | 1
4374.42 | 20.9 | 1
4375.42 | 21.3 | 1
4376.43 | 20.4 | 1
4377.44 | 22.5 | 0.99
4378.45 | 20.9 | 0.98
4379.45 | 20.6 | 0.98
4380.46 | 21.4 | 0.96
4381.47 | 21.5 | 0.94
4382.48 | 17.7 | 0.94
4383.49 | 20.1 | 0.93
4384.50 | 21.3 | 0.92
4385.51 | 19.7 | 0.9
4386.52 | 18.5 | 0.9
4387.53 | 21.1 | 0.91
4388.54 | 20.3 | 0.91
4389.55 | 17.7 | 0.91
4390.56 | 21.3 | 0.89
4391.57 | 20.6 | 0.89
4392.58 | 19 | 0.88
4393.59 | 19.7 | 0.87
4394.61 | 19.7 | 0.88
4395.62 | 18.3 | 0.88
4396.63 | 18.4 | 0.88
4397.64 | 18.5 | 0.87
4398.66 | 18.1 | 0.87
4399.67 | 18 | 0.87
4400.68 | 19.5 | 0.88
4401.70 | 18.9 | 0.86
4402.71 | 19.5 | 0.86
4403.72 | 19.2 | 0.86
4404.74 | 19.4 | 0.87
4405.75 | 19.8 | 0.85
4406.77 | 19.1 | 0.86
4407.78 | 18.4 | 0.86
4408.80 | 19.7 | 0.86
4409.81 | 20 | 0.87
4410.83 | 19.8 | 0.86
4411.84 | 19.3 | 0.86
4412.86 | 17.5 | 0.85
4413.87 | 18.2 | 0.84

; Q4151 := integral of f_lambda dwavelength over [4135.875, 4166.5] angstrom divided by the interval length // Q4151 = 12.7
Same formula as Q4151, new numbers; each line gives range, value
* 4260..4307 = 13.5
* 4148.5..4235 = 12.6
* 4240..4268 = 13.3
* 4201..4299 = 13.1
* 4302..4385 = 17.4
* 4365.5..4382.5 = 20.4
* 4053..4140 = 13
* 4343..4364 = 18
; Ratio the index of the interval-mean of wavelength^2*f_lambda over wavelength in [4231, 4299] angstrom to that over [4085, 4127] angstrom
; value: 1.1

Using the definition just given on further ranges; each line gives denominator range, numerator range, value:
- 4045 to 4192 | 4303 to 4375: 1.46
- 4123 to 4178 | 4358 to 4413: 1.74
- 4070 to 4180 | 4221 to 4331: 1.15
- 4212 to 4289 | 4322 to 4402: 1.49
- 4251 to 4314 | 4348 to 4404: 1.48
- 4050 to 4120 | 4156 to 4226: 1.00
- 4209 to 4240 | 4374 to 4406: 1.67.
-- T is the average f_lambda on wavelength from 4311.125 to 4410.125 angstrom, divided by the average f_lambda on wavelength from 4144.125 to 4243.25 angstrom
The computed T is 1.44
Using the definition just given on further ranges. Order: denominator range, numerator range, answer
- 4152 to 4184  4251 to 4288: 1.04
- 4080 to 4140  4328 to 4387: 1.44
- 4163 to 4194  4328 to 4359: 1.39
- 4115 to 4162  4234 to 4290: 1.05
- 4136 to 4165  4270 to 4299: 1.06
